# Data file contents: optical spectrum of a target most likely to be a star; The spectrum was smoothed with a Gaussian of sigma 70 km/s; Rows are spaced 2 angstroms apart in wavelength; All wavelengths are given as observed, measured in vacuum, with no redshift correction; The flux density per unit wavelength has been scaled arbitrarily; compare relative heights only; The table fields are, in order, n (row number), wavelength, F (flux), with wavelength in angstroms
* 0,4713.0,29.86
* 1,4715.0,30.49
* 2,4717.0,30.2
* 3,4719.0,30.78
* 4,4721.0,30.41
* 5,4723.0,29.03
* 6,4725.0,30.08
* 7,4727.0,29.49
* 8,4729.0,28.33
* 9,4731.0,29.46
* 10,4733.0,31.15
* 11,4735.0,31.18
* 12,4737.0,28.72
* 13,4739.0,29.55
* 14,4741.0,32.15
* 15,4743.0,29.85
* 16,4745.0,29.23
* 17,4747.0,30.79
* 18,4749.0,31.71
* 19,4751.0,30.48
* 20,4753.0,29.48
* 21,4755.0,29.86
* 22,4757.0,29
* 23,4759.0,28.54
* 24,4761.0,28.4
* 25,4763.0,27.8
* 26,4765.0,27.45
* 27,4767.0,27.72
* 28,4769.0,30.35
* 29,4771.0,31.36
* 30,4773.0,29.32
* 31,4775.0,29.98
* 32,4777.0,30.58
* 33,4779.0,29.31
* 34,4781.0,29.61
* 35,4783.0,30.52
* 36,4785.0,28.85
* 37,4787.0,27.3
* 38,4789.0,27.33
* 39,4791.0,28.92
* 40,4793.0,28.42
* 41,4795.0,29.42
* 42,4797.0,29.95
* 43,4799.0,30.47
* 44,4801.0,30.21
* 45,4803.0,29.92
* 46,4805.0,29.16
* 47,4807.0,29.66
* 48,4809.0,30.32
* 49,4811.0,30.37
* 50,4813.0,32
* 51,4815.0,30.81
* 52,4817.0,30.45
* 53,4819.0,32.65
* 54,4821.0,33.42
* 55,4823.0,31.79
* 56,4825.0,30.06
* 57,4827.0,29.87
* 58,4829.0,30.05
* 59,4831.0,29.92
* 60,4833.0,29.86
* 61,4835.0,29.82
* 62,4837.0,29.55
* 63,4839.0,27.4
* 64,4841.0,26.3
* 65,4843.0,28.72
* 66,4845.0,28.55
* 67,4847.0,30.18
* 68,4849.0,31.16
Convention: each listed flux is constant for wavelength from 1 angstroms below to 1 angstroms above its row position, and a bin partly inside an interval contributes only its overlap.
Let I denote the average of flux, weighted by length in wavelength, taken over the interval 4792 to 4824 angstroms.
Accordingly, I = 30.6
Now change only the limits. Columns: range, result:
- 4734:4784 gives 29.7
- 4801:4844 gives 30.1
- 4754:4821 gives 29.6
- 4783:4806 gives 29.1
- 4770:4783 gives 30.1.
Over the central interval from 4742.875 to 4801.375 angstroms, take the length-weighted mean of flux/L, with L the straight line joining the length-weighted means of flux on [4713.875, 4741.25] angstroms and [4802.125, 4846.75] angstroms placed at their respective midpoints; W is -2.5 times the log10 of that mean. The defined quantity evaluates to 0.02 mag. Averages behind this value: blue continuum 30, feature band 29.4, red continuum 30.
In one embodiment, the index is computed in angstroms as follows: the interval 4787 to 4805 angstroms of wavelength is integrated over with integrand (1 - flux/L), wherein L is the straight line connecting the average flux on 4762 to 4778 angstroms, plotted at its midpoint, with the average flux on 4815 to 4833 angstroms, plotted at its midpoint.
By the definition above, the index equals 0.5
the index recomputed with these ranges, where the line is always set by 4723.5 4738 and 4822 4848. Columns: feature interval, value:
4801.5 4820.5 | -0.8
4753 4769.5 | 0.6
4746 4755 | -0.3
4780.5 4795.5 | 0.4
